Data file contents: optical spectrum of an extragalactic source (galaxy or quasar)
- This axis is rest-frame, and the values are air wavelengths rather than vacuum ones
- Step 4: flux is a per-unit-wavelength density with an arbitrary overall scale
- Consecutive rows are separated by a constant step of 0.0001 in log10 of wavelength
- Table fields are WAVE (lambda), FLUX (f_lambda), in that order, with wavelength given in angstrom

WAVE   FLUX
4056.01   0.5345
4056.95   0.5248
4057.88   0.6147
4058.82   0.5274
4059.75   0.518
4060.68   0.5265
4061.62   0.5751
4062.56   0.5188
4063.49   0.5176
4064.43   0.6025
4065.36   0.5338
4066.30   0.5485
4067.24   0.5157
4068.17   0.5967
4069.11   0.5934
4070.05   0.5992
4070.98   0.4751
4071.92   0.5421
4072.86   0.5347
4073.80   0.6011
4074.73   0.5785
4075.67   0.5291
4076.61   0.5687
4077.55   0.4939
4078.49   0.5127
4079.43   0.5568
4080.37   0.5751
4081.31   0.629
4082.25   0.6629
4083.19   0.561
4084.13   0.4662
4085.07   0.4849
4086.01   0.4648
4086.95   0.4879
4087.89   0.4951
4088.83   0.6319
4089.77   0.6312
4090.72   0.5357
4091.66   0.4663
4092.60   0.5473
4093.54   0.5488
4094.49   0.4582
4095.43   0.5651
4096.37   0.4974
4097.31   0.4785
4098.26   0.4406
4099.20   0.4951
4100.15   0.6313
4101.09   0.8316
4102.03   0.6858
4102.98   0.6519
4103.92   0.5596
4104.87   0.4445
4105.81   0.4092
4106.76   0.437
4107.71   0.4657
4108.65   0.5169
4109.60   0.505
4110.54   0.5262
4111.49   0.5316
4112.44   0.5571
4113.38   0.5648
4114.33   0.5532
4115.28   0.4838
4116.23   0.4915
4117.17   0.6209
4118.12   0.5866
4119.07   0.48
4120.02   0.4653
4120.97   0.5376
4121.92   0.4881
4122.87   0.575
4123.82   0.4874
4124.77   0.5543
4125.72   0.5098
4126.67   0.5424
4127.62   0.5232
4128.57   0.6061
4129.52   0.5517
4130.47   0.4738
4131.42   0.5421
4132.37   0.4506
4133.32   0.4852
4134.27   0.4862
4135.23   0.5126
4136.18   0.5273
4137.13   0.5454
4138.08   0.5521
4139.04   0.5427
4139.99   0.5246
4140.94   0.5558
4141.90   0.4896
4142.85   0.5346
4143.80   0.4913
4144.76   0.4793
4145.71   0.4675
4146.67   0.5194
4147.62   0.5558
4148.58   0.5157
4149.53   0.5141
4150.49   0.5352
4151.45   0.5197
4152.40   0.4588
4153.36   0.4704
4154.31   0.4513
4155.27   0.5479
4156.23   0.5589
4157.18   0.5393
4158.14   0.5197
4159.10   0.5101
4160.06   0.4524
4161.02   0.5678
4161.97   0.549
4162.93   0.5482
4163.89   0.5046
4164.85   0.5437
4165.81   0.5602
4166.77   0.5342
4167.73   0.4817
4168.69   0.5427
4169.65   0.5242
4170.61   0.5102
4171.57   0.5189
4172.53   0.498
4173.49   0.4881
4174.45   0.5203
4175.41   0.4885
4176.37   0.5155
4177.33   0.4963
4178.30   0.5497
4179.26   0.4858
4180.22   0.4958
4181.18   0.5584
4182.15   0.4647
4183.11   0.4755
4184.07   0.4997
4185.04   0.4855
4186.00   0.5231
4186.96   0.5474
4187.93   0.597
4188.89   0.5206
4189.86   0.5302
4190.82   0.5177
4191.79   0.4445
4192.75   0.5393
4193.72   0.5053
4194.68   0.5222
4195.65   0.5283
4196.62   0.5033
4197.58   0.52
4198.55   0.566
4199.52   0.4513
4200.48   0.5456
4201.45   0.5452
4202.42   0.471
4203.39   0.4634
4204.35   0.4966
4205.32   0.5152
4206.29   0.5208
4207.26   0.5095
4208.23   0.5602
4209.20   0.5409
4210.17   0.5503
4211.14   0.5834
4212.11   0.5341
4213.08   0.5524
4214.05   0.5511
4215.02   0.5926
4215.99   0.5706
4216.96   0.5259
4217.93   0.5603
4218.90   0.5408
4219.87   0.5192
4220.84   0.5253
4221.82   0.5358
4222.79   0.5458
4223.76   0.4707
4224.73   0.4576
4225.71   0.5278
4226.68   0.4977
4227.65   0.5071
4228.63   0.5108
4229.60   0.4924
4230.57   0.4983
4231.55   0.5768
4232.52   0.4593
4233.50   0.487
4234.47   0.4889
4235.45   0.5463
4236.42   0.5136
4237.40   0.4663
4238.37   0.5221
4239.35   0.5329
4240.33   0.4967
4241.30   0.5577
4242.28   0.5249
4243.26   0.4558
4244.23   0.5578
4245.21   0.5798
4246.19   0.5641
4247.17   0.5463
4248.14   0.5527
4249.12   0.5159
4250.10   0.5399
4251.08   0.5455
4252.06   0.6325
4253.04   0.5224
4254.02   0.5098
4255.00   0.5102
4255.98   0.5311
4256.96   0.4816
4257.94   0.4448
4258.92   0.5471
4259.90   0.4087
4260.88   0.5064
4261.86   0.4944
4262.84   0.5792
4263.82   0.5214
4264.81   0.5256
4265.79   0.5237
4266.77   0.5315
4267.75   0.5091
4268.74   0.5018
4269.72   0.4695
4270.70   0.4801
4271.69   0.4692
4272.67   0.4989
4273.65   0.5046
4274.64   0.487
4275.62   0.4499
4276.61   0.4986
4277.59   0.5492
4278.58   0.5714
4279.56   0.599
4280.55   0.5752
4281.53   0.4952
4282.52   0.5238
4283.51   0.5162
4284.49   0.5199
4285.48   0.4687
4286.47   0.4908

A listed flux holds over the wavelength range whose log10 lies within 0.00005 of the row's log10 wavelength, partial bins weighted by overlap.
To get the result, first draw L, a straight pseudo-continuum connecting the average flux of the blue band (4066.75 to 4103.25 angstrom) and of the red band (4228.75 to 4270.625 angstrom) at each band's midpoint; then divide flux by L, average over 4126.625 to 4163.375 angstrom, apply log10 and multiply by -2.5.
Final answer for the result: 0.05 mag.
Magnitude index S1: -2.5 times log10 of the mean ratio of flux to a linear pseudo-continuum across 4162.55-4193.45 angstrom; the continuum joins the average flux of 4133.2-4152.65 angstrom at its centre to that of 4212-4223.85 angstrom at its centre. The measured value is 0.03 mag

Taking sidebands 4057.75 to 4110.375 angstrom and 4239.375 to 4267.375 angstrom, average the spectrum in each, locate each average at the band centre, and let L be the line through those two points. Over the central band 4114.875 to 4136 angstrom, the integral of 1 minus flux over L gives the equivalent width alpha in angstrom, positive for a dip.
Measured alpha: 0.7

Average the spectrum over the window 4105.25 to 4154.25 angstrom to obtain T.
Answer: 0.515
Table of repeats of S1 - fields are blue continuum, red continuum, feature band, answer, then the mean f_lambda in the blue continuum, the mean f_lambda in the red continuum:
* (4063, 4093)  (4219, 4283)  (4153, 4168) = 0.02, 0.548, 0.517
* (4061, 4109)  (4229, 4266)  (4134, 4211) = 0.03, 0.544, 0.52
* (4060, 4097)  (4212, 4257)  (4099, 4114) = -0.02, 0.544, 0.527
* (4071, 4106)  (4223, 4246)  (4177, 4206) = 0.02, 0.548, 0.511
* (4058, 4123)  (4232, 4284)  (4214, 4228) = -0.01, 0.541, 0.517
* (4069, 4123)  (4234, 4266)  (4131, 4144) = 0.03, 0.539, 0.523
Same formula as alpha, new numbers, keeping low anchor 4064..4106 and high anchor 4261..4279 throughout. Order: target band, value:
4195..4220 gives -0.4 angstrom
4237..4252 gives -0.6 angstrom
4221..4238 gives 0.4 angstrom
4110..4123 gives 0.3 angstrom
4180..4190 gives 0.2 angstrom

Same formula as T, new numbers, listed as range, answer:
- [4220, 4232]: 0.512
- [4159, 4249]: 0.521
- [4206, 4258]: 0.527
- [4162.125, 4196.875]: 0.516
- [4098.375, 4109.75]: 0.551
